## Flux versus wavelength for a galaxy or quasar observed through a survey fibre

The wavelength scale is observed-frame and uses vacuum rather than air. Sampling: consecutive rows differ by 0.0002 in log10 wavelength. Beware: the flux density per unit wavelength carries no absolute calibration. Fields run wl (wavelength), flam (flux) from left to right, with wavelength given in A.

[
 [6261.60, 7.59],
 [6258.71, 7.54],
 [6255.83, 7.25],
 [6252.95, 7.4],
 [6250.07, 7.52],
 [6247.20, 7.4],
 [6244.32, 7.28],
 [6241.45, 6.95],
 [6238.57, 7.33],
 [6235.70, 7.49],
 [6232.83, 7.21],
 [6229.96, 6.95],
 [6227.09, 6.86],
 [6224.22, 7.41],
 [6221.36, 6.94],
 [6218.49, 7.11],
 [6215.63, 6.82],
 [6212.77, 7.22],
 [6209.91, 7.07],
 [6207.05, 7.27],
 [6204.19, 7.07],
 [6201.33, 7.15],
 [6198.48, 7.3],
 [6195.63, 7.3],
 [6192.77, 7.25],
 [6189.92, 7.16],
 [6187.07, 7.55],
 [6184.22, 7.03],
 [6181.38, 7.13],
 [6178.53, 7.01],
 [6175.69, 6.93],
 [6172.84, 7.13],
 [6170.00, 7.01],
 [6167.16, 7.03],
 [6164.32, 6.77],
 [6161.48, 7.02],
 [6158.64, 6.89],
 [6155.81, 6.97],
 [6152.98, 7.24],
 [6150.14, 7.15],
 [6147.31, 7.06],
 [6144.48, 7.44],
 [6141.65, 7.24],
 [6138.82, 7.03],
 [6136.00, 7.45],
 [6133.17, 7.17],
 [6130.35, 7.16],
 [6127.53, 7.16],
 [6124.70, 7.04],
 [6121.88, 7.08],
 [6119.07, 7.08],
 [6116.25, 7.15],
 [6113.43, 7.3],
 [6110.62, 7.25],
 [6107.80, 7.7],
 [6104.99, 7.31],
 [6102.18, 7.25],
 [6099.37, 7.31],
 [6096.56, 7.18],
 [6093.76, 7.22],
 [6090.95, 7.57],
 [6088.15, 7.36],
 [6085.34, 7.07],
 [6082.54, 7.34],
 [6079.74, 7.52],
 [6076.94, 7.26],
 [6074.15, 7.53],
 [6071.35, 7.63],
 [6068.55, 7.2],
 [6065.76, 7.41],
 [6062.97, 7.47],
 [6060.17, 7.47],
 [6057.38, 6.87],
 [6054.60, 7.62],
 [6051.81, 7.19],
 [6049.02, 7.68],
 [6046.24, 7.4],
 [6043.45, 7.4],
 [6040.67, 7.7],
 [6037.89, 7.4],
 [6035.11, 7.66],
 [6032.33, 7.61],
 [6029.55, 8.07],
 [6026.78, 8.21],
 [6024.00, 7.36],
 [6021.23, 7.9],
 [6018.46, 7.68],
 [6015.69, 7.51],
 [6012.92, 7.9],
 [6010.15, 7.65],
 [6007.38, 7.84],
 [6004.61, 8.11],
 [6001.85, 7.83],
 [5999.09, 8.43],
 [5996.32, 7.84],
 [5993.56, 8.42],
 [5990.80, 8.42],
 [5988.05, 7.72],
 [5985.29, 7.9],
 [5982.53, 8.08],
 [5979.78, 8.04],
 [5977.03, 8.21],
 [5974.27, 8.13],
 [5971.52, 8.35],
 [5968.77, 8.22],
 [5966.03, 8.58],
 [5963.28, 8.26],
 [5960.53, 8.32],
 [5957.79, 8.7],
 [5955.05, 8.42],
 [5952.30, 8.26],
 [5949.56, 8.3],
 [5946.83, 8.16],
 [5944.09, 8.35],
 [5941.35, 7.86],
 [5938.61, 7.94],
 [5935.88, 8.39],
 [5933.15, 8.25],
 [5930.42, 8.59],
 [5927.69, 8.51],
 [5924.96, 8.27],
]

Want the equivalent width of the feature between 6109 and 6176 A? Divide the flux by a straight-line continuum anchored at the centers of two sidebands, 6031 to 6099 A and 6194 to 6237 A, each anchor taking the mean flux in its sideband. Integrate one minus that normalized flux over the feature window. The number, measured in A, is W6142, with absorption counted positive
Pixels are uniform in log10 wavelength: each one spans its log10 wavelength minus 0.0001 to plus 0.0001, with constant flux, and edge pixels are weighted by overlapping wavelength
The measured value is 1.4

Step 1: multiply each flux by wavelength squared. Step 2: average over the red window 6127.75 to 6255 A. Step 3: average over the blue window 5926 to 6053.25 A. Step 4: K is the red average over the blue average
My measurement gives 0.95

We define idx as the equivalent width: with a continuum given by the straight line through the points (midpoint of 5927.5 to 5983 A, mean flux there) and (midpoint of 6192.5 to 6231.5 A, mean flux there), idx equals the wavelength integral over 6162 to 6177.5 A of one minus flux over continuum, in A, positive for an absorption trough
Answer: 0.7 A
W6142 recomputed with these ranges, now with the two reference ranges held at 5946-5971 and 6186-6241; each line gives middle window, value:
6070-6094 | 1.2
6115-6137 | 1.2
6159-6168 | 0.6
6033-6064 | 1.9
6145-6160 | 0.8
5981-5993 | 0.3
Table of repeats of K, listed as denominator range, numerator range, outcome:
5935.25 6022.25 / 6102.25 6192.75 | 0.93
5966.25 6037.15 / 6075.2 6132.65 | 0.94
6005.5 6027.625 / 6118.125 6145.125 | 0.96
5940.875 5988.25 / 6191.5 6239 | 0.94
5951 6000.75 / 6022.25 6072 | 0.94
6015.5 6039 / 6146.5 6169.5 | 0.95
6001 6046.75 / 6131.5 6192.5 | 0.96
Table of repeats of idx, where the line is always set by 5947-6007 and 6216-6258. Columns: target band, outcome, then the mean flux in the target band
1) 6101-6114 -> 0.6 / 7.37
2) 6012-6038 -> 0.9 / 7.74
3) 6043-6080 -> 2.3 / 7.4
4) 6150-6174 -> 1.6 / 7.02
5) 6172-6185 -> 0.7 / 7.04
